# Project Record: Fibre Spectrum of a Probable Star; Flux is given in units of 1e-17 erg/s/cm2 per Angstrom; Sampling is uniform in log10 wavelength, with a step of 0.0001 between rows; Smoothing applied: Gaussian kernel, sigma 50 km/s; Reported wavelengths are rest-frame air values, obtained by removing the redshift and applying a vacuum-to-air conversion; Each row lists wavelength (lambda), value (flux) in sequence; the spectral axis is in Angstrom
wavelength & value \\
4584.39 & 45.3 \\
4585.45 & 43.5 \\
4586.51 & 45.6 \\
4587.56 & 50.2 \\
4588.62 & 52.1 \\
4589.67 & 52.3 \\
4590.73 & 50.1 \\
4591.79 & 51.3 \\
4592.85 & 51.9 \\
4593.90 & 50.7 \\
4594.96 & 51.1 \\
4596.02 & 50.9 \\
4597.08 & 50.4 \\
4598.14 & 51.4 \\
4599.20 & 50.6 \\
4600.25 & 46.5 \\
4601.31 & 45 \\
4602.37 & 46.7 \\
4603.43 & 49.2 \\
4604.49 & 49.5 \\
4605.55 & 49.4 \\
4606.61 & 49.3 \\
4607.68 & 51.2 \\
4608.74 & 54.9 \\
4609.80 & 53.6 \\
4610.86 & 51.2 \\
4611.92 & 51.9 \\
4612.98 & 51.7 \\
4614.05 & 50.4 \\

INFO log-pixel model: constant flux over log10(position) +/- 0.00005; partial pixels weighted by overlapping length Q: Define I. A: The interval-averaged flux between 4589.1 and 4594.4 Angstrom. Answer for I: 51.3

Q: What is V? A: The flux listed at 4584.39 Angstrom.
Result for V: 45.3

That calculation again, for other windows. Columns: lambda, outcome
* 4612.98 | 51.7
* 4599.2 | 50.6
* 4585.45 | 43.5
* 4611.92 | 51.9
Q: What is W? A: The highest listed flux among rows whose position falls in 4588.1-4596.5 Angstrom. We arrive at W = 52.3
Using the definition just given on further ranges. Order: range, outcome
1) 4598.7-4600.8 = 50.6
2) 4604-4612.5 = 54.9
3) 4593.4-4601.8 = 51.4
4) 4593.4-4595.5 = 51.1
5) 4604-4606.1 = 49.5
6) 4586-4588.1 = 50.2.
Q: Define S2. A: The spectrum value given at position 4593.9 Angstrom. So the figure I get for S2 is 50.7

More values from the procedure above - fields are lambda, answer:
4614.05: 50.4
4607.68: 51.2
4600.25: 46.5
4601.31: 45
